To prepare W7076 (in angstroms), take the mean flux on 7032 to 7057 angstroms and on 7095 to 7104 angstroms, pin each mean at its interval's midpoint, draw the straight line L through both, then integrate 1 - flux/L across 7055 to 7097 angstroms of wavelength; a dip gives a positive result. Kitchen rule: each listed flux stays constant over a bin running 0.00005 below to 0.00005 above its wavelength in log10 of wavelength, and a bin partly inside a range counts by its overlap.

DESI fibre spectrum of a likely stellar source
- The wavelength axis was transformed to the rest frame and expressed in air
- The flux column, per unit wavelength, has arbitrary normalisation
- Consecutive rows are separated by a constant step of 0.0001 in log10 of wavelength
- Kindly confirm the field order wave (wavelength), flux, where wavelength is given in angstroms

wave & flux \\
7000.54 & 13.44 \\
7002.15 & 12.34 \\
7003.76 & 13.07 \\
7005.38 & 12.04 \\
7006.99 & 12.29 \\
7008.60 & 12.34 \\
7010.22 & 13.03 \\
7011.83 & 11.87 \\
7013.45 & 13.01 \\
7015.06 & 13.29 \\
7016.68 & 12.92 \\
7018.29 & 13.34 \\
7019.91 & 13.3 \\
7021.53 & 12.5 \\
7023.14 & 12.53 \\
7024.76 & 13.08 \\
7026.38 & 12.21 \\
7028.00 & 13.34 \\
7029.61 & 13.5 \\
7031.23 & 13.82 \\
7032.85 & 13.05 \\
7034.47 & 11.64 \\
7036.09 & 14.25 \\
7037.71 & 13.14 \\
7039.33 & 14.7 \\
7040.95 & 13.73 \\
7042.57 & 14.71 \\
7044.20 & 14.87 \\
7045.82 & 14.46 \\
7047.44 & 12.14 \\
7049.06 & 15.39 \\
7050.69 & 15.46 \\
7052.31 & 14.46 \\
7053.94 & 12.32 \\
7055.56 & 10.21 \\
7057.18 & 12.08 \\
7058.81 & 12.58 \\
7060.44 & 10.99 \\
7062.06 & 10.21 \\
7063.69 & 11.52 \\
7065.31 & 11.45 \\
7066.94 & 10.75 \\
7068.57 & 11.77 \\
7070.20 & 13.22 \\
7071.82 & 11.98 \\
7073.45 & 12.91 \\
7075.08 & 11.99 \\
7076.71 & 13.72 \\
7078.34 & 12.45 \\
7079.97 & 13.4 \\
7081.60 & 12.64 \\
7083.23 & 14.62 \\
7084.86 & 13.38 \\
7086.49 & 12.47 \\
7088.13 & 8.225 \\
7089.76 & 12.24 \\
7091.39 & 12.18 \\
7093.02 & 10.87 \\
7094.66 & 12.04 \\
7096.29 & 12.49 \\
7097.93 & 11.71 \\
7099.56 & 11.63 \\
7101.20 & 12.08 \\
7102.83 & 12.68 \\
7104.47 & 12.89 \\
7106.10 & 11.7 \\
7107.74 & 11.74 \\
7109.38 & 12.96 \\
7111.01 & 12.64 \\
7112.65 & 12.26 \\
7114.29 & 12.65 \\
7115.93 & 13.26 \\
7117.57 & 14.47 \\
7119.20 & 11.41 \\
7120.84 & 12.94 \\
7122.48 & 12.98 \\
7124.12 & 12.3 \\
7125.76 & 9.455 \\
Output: 2.4 angstroms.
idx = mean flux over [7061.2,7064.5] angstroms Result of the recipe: 10.9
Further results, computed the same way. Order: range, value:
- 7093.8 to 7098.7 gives 12.1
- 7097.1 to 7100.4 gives 11.7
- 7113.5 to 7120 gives 13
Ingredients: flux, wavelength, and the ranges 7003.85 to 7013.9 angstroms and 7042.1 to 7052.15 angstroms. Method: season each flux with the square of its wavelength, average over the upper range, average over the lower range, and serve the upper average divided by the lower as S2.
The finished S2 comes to 1.2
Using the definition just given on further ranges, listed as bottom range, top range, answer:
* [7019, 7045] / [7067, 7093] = 0.94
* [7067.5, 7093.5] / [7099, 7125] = 1.02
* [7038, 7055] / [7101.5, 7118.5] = 0.92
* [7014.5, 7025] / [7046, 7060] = 1.02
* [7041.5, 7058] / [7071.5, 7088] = 0.95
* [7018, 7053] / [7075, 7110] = 0.92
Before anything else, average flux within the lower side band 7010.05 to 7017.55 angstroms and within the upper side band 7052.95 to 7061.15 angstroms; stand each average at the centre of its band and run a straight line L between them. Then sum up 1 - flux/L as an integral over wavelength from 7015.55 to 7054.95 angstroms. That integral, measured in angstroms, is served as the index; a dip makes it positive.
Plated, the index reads -4.1 angstroms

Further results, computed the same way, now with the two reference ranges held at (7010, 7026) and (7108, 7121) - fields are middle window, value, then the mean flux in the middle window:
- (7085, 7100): 1.4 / 11.6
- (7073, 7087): -0.3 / 13.1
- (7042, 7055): -1.3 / 14.1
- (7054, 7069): 1.8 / 11.3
